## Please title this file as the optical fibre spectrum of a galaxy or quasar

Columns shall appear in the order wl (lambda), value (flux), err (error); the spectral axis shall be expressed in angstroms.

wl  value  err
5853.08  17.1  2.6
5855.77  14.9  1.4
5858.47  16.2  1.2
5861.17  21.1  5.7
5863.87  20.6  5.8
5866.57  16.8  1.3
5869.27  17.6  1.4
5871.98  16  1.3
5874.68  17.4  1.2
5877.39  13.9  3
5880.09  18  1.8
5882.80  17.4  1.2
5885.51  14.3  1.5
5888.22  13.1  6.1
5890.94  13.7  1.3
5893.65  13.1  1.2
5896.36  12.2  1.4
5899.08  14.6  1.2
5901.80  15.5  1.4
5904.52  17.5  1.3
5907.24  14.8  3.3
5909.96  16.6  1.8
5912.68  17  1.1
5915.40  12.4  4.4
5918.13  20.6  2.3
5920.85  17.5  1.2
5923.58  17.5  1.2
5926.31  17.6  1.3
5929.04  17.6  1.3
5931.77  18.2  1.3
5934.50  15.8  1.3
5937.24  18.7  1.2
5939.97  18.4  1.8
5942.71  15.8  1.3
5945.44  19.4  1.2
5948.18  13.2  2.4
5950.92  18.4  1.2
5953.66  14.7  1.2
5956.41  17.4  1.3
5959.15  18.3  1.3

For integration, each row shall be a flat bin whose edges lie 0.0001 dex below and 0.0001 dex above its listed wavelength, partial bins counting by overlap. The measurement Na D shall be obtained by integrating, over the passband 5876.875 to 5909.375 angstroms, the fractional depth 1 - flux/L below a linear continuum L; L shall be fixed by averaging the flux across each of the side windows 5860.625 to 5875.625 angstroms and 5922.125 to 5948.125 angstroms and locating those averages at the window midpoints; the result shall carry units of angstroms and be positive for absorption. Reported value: 5.4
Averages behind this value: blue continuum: 18.1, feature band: 14.9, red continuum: 17.4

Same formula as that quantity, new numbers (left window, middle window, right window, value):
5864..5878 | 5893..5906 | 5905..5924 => 1.58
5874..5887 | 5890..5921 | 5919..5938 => 2.76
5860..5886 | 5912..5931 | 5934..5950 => -0.12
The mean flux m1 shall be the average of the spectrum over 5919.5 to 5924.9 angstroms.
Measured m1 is 17.5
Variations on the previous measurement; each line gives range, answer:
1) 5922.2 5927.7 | 17.5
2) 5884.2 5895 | 13.5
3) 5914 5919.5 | 16.5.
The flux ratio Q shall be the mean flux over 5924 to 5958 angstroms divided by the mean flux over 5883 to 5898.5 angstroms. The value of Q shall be 1.3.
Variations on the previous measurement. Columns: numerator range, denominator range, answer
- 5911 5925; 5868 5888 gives 1.05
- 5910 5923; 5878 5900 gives 1.16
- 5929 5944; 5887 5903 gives 1.27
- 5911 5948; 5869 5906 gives 1.13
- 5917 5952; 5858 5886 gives 1.01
